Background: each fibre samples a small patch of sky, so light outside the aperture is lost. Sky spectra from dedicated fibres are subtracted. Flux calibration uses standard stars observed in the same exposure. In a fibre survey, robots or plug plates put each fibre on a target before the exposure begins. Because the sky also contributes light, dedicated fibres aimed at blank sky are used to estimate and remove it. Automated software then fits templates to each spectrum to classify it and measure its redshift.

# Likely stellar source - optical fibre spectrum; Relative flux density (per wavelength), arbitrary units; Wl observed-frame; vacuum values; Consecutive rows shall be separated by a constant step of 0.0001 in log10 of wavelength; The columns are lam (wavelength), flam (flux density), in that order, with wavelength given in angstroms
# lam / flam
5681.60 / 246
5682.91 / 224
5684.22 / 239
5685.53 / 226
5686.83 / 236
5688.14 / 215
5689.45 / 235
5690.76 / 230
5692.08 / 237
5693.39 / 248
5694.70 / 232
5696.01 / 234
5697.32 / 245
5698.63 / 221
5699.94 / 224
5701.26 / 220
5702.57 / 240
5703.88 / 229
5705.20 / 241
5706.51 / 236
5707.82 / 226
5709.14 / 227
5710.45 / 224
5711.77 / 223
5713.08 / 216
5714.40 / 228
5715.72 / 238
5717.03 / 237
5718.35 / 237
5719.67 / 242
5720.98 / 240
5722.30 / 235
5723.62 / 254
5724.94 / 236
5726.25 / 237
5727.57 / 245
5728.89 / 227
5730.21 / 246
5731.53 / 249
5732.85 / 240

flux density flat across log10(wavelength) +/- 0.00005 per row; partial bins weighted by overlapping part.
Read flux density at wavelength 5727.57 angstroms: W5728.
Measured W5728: 245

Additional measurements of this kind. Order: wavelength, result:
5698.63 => 221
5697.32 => 245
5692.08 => 237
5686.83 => 236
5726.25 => 237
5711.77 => 223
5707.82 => 226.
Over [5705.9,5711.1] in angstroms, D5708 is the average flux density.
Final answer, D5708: 228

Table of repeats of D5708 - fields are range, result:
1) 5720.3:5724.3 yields 243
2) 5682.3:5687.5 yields 232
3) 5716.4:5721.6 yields 239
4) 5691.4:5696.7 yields 238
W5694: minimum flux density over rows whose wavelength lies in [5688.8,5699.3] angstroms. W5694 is 221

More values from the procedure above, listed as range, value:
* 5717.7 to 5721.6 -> 237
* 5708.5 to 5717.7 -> 216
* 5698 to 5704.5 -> 220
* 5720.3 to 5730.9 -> 227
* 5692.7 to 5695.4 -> 232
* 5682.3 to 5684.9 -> 224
